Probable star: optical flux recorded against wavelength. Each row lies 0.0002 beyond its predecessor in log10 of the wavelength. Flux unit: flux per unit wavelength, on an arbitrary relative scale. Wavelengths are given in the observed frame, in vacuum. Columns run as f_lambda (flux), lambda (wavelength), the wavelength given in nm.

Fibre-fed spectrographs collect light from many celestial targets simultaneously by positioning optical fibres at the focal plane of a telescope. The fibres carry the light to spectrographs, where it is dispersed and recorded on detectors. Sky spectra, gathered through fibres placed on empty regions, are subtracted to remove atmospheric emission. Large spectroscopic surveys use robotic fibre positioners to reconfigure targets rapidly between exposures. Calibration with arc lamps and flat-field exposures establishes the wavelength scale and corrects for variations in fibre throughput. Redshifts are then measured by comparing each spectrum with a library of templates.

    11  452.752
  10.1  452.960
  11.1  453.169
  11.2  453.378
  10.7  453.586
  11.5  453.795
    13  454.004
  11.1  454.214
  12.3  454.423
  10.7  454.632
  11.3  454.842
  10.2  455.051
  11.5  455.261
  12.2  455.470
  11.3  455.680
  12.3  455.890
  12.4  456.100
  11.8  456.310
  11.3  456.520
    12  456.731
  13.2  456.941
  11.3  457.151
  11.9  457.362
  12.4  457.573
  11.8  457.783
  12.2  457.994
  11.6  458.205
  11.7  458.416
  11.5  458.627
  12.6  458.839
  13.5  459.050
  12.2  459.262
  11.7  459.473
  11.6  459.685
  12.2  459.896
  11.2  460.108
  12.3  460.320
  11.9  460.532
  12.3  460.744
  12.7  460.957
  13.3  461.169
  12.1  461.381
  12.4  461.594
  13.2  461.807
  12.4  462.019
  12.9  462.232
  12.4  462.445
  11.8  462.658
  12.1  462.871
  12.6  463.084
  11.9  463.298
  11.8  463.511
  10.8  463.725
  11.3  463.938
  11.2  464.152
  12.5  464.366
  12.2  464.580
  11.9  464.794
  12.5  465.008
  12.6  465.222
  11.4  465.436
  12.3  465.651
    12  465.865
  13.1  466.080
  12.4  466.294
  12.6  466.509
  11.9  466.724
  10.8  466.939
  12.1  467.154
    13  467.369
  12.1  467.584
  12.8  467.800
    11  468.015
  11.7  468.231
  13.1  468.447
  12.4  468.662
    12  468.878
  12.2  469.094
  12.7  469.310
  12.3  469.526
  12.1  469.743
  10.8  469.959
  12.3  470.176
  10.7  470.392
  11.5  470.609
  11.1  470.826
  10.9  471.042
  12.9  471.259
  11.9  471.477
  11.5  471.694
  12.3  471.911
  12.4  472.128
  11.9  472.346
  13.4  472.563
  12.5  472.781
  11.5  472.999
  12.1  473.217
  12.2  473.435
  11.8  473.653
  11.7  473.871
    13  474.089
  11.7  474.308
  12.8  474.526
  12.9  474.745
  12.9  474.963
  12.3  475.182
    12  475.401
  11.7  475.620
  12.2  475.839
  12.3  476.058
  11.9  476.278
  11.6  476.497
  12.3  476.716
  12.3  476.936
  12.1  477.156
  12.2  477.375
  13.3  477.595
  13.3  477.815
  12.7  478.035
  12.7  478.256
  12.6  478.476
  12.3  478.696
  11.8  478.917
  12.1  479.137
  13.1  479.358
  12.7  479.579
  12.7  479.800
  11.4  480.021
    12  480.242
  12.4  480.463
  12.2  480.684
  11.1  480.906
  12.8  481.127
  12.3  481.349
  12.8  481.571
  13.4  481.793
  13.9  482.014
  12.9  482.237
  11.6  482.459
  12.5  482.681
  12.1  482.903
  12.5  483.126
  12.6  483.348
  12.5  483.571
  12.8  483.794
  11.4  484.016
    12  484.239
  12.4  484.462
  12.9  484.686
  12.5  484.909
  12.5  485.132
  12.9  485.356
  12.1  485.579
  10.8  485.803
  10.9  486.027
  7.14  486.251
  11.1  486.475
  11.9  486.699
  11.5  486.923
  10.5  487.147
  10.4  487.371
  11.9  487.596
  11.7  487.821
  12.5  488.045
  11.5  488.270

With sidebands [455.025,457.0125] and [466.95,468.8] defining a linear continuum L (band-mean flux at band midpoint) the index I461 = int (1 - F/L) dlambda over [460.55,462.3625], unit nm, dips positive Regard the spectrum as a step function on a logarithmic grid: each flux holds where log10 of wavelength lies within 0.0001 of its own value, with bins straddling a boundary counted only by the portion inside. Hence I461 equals -0.09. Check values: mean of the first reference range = 11.9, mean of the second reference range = 12.2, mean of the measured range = 12.6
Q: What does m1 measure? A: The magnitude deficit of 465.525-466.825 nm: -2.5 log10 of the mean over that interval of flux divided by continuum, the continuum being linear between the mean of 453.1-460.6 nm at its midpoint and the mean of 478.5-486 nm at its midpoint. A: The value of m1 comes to -0.03 mag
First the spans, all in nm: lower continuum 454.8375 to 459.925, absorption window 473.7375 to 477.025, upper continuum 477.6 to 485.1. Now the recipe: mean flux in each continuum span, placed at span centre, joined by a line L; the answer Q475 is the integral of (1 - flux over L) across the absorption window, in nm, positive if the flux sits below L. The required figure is 0.025 nm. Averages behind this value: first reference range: 11.9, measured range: 12.2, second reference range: 12.5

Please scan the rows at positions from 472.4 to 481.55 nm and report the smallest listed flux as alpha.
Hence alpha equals 11.1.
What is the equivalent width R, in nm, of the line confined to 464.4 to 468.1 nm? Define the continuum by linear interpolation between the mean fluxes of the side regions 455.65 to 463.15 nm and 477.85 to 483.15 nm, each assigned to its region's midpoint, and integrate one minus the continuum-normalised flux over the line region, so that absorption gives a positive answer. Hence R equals 0.03 nm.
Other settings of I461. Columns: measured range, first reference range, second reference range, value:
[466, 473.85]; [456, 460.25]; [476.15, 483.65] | 0.12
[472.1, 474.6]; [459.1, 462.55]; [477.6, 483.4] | 0.04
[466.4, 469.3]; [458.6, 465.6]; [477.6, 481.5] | 0.02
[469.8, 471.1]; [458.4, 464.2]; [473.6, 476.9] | 0.10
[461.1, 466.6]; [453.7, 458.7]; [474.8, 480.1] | -0.10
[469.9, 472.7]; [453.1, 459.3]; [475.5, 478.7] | 0.08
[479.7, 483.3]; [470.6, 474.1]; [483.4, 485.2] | -0.03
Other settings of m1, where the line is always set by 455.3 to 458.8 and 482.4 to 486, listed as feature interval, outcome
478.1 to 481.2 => -0.01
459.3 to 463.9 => -0.02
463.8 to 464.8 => 0.02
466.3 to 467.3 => 0.01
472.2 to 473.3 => -0.02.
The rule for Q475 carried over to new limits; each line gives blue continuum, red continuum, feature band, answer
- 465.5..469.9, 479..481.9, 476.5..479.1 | -0.03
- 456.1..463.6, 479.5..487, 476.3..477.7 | -0.02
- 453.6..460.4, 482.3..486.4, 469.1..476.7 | -0.11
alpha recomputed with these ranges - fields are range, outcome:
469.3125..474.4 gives 10.7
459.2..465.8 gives 10.8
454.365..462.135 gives 10.2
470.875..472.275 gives 10.9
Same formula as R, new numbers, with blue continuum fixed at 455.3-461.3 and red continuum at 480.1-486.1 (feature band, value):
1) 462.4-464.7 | 0.05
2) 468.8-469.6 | -0.01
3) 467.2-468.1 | -0.01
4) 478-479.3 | -0.01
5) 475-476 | 0.01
